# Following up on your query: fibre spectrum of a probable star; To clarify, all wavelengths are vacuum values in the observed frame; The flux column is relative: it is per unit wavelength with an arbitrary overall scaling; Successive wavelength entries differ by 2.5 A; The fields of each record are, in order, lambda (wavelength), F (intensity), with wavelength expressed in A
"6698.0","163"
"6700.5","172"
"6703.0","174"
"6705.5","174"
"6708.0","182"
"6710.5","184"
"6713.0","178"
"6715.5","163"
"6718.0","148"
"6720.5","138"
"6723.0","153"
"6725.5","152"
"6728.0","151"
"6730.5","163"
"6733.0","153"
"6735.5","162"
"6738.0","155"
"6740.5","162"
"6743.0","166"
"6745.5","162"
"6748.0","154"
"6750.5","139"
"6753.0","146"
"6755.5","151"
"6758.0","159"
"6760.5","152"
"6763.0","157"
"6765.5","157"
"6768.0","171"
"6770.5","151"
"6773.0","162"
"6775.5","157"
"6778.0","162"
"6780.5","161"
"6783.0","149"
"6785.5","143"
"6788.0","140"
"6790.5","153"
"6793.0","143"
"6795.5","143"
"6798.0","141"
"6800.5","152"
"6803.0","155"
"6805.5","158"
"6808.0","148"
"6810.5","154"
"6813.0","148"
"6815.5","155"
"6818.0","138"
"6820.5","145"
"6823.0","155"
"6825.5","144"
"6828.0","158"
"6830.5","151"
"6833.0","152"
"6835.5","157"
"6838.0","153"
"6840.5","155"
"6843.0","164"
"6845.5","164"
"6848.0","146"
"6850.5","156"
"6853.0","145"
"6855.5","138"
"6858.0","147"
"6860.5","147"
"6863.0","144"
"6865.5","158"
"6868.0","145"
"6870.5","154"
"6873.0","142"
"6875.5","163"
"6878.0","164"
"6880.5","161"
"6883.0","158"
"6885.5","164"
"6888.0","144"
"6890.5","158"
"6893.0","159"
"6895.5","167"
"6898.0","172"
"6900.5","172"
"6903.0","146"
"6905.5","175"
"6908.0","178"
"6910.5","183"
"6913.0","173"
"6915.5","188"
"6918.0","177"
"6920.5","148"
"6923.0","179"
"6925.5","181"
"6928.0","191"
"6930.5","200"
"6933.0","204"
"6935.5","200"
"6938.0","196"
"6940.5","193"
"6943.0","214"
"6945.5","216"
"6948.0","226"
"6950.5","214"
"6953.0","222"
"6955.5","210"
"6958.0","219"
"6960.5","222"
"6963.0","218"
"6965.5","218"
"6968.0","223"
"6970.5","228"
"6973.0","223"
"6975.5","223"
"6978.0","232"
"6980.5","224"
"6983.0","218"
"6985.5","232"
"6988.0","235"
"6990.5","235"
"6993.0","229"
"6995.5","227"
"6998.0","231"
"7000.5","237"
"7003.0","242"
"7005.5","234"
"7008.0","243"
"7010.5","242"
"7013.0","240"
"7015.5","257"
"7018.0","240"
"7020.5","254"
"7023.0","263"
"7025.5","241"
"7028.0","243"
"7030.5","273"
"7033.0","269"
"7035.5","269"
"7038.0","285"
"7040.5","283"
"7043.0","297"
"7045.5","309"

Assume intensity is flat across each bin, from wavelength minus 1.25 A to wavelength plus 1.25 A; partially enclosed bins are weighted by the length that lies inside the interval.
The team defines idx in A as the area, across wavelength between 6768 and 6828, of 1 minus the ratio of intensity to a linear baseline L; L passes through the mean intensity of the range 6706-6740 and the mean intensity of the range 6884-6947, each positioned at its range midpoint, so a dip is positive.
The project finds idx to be 6.0 A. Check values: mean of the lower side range 160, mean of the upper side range 179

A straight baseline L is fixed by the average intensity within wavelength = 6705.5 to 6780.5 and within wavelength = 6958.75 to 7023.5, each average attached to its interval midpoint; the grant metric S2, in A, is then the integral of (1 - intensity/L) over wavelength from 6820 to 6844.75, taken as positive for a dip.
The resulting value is 4.2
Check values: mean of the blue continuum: 159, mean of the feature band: 154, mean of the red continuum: 233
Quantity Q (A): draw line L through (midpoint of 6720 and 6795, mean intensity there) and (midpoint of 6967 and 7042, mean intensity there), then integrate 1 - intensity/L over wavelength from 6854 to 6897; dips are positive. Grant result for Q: 9.36 A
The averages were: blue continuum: 154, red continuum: 243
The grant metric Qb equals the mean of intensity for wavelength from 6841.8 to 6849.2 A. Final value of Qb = 158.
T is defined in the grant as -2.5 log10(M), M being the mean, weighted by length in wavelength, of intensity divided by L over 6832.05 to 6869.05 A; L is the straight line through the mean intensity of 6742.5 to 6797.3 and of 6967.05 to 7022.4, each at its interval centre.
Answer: 0.201 mag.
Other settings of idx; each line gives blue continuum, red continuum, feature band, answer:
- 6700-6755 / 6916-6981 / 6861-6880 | 3.8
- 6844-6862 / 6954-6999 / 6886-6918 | 2.0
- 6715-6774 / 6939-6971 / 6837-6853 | 2.5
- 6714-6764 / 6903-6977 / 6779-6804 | 2.8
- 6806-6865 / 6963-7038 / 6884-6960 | 4.6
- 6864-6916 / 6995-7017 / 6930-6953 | -1.3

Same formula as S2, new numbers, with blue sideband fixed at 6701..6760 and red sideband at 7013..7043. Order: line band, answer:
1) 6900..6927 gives 6.03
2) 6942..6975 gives 2.57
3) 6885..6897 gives 3.16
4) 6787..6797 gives 1.99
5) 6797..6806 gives 1.61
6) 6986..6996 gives 0.70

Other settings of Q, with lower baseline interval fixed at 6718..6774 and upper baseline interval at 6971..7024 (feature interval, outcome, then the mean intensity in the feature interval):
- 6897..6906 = 1.7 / 165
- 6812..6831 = 3.2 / 149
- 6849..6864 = 3.5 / 146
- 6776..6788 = 1.0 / 153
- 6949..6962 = 0.3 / 218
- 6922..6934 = 1.3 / 191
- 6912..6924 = 2.1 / 173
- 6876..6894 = 3.7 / 158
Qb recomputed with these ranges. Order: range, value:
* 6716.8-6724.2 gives 146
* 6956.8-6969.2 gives 220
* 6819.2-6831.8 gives 151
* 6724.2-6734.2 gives 155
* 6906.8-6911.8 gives 180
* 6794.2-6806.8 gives 150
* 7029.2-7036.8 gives 270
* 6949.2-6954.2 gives 218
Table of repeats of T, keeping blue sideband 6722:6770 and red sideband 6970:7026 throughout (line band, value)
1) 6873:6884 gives 0.236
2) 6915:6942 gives 0.146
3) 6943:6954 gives 0.008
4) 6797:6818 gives 0.166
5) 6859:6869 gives 0.287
